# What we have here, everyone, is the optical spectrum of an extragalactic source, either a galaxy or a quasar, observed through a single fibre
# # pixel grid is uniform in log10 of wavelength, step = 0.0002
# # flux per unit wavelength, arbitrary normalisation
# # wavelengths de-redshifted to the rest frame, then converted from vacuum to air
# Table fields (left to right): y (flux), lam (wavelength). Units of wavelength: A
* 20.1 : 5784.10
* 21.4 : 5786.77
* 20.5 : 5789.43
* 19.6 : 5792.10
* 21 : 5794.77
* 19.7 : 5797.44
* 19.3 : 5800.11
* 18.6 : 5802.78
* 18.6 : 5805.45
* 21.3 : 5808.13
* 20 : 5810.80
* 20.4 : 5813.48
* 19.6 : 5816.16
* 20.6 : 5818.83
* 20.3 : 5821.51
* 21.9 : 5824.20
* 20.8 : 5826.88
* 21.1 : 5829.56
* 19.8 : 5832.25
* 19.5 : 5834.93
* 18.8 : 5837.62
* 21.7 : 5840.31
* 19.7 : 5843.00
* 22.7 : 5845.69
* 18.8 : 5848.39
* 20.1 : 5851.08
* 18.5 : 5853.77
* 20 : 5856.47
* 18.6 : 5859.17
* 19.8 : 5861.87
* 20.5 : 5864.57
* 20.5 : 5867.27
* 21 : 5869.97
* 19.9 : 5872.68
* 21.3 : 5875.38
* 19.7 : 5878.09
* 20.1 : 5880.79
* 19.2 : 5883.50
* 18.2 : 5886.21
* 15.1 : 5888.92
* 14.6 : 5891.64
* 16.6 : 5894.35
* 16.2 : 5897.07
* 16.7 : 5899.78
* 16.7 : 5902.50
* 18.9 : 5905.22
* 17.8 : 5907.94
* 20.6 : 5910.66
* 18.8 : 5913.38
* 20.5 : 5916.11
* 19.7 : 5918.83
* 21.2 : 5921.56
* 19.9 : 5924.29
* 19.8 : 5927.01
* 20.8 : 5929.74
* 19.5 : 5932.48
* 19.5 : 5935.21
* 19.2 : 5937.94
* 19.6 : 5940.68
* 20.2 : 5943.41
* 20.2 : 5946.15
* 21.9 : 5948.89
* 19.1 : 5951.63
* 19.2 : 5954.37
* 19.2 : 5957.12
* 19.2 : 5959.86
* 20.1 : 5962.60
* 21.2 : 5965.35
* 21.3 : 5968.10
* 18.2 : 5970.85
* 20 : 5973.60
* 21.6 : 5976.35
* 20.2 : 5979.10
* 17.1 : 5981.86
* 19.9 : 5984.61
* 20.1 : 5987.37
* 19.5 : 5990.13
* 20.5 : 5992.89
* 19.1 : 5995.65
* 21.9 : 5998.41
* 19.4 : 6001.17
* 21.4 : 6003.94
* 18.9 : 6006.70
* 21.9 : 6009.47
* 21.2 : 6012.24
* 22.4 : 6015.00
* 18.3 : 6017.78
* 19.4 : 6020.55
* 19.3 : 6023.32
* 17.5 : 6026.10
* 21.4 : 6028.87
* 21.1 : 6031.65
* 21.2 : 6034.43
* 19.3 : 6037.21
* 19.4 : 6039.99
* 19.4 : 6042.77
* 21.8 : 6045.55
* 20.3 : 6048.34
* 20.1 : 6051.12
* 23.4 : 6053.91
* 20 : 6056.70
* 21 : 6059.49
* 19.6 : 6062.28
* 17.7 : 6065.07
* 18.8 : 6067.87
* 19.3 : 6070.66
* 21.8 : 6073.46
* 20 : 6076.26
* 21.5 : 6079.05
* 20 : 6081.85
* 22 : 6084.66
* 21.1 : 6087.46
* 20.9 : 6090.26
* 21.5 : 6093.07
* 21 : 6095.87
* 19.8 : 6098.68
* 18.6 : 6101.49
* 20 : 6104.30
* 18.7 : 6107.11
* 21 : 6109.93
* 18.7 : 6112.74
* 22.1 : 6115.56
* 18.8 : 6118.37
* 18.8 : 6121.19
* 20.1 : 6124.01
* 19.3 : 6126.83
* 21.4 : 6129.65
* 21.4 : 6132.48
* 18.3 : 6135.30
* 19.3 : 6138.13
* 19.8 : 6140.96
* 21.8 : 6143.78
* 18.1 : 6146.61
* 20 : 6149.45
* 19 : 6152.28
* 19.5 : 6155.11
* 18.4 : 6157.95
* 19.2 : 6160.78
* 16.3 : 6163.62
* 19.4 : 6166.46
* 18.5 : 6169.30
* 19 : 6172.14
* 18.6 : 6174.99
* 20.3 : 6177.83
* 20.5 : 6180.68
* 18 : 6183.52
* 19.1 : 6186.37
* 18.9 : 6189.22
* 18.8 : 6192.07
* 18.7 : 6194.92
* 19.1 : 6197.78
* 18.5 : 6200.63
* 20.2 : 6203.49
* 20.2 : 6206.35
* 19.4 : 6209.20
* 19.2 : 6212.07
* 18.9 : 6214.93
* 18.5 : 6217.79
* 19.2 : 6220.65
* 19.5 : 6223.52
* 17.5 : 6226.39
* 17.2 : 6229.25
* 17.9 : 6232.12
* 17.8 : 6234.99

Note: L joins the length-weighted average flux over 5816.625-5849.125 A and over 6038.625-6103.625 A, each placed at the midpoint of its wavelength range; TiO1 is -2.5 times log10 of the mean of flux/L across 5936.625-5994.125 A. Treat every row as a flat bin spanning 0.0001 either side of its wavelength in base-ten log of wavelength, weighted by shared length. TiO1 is 0.030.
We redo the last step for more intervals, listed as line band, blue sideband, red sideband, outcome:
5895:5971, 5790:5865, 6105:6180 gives 0.021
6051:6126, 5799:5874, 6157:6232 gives -0.055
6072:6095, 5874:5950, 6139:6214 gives -0.107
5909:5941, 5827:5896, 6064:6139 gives -0.017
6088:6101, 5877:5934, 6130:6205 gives -0.089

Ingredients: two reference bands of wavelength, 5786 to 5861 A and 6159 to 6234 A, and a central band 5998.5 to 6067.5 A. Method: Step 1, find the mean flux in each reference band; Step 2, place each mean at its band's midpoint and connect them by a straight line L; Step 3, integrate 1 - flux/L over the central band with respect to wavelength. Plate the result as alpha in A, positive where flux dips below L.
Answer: -3.0 A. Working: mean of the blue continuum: 20.1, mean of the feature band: 20.2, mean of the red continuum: 18.9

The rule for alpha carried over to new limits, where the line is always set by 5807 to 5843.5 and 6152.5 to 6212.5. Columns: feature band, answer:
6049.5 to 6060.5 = -0.9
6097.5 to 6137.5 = -1.0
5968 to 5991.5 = 0.2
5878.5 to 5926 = 4.2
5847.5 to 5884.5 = 0.7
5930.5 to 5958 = 0.2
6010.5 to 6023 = -0.4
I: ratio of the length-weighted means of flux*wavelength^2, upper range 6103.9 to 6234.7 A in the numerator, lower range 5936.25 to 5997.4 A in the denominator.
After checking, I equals 1.0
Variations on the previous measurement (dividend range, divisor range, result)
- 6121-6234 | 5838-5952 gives 1.09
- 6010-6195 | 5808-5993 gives 1.08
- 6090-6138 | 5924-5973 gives 1.06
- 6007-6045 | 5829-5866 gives 1.07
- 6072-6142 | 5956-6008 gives 1.06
